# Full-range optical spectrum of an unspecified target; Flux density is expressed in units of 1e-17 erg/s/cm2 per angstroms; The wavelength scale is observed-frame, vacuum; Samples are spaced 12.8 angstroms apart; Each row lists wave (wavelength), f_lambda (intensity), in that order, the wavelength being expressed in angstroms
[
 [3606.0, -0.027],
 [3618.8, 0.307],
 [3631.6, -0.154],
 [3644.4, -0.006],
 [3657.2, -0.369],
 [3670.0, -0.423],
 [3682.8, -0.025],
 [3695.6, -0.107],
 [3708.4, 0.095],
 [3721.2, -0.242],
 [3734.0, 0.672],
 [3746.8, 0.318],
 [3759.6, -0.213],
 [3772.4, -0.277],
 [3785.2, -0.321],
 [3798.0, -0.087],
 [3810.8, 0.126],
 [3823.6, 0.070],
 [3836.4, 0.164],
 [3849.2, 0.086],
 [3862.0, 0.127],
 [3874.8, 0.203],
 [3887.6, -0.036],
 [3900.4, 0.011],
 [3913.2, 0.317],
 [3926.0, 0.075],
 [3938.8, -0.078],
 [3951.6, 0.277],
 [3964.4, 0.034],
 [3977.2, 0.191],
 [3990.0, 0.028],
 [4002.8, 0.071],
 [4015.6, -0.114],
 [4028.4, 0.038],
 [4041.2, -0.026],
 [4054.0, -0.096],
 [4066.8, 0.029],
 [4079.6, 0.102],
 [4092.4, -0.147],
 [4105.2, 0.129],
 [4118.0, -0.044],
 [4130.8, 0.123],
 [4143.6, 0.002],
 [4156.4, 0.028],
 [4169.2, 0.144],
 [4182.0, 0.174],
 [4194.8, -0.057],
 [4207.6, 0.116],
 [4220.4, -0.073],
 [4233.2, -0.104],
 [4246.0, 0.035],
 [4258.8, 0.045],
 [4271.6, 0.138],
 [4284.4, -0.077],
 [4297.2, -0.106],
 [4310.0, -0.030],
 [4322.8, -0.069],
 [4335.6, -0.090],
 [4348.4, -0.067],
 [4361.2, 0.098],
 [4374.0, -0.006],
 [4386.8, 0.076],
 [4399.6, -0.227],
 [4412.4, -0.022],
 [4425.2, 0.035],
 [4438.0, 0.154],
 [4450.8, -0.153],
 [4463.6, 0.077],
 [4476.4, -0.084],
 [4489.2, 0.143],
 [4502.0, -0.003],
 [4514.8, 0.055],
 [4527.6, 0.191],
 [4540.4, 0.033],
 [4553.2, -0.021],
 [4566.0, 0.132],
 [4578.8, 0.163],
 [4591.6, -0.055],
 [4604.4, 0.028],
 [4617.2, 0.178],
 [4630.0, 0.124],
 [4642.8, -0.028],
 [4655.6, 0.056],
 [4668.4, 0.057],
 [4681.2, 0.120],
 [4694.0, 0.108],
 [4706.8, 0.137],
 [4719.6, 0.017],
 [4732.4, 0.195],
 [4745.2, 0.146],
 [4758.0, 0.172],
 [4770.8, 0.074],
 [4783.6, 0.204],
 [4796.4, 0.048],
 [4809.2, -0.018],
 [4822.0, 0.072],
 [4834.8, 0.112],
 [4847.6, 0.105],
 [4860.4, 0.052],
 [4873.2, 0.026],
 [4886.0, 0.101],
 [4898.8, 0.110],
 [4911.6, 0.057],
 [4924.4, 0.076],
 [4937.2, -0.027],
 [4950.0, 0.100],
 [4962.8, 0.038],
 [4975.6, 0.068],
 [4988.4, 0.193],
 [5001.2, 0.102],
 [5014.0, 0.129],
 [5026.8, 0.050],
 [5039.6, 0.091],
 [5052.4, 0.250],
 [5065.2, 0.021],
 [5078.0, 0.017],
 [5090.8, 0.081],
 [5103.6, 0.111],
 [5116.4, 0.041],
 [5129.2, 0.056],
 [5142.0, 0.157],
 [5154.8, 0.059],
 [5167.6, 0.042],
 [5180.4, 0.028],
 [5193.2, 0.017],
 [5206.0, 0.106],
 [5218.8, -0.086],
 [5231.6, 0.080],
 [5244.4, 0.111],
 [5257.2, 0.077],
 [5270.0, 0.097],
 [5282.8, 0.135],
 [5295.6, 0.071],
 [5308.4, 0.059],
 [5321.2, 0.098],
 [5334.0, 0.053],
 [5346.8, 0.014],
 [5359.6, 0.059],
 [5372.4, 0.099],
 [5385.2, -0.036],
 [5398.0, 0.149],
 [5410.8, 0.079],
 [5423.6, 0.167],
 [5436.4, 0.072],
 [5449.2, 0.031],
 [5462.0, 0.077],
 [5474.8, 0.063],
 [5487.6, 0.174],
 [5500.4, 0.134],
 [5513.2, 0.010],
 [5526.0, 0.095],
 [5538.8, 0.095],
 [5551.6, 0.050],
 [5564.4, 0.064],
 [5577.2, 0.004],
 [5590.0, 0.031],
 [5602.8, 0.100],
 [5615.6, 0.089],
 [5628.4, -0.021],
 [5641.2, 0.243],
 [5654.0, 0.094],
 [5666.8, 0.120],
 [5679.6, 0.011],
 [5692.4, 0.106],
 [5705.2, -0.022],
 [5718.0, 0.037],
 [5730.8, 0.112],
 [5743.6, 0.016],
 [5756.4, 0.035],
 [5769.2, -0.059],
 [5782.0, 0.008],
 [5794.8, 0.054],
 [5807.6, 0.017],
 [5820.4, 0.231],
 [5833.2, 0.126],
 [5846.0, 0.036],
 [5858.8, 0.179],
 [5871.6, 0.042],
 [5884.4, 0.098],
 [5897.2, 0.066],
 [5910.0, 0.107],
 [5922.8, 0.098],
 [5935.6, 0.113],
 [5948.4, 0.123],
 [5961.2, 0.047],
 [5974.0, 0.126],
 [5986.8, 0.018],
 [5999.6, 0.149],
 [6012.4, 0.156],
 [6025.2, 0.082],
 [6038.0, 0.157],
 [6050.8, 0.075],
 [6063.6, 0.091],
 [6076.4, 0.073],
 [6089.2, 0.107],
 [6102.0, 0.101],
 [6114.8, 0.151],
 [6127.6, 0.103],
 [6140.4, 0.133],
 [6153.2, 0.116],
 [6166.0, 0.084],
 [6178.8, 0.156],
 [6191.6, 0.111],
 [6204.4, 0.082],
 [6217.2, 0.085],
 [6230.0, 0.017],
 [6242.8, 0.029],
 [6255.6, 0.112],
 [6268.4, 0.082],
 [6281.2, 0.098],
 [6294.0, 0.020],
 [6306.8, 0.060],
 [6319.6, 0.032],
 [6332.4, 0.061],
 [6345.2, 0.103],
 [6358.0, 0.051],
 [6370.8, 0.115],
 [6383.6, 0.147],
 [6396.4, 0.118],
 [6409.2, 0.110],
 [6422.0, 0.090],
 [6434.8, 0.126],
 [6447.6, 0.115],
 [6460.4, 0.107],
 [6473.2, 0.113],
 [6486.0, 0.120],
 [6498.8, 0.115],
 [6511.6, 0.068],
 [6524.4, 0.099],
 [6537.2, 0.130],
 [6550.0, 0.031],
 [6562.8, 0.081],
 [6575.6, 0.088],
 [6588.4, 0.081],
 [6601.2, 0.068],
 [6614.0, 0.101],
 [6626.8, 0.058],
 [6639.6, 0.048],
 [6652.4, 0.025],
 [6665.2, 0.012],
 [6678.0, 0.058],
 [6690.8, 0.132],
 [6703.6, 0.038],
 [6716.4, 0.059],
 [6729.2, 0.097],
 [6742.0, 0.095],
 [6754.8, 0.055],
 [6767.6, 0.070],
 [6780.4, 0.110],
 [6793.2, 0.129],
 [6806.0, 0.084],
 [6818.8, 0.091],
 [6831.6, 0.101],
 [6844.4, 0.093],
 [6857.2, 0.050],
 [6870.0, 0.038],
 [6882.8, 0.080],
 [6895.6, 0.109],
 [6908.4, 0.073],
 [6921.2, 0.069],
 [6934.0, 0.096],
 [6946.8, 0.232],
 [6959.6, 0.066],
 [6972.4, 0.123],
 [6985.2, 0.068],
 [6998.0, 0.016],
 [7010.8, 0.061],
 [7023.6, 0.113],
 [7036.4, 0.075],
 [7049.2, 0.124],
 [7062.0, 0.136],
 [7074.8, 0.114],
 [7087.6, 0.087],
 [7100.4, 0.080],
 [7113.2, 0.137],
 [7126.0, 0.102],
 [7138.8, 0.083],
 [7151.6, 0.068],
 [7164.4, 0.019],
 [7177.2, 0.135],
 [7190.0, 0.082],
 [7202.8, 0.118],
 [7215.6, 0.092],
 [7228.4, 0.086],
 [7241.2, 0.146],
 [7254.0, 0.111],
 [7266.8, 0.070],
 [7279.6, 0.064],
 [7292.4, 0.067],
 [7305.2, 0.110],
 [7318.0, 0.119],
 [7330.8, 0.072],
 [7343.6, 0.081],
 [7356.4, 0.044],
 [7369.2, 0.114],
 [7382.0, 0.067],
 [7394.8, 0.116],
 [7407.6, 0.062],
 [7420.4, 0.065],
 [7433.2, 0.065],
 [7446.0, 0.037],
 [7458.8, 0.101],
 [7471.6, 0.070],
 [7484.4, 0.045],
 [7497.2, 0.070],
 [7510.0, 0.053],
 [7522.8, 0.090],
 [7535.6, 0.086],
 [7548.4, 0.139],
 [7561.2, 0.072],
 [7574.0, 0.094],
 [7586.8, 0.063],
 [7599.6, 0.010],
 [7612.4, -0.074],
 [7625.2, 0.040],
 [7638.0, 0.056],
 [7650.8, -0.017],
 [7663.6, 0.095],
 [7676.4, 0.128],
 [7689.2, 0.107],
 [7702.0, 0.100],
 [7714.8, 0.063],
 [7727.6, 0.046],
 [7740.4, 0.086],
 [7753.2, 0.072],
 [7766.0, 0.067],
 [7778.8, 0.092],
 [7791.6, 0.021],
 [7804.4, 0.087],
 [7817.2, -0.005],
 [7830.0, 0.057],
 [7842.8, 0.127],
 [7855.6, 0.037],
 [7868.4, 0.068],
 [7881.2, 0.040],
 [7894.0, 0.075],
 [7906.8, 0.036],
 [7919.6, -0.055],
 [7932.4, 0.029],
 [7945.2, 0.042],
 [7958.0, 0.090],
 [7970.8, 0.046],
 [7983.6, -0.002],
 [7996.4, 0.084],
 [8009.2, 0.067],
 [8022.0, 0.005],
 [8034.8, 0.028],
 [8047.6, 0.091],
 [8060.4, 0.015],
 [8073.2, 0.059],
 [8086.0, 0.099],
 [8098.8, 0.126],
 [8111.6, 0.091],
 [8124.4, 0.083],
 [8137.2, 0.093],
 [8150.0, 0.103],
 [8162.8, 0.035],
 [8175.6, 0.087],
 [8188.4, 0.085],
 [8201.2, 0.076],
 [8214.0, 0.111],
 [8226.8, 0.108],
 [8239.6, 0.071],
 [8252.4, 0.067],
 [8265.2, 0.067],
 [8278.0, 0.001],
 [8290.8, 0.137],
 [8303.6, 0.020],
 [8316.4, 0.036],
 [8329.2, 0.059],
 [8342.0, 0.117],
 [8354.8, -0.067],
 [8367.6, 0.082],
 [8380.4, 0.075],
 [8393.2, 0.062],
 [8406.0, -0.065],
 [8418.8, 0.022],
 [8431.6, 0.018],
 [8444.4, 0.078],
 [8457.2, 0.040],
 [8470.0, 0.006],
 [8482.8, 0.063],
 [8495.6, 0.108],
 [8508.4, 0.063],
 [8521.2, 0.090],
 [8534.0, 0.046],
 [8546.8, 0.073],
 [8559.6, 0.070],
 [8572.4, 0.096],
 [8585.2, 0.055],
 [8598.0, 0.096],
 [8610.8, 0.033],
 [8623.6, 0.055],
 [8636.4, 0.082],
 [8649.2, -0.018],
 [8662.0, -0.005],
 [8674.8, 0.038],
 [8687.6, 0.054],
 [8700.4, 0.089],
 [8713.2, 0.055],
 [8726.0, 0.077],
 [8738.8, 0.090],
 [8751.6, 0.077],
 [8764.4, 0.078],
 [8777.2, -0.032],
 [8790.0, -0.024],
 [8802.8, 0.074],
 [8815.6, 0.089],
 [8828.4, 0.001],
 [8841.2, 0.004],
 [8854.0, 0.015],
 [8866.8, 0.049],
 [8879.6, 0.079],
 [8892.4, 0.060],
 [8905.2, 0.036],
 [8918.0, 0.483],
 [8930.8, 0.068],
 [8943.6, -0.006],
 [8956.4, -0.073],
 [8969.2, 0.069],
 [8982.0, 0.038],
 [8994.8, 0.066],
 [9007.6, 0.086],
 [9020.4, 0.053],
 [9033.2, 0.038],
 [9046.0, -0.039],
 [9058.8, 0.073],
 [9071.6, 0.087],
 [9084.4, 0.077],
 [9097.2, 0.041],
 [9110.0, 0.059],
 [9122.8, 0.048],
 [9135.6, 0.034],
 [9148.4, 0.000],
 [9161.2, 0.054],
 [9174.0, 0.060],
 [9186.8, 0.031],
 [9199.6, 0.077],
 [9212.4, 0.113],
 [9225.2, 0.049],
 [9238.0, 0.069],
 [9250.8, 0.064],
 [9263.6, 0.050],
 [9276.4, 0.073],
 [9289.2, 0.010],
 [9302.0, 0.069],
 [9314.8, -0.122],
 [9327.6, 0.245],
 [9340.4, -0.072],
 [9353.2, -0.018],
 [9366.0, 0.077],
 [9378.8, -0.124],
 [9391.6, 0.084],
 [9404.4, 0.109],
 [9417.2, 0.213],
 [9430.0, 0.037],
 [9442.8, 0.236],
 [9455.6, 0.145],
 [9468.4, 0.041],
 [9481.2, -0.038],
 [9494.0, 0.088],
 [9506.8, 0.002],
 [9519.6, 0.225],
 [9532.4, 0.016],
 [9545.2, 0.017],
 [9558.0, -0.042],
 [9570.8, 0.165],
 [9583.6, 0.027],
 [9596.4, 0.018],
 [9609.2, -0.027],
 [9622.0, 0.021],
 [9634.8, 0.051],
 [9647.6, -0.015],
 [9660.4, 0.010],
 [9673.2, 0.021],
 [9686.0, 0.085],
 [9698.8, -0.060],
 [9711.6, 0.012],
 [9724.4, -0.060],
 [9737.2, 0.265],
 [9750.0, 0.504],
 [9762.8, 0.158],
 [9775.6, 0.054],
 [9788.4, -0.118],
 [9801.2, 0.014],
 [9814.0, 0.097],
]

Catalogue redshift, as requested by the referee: 1.61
